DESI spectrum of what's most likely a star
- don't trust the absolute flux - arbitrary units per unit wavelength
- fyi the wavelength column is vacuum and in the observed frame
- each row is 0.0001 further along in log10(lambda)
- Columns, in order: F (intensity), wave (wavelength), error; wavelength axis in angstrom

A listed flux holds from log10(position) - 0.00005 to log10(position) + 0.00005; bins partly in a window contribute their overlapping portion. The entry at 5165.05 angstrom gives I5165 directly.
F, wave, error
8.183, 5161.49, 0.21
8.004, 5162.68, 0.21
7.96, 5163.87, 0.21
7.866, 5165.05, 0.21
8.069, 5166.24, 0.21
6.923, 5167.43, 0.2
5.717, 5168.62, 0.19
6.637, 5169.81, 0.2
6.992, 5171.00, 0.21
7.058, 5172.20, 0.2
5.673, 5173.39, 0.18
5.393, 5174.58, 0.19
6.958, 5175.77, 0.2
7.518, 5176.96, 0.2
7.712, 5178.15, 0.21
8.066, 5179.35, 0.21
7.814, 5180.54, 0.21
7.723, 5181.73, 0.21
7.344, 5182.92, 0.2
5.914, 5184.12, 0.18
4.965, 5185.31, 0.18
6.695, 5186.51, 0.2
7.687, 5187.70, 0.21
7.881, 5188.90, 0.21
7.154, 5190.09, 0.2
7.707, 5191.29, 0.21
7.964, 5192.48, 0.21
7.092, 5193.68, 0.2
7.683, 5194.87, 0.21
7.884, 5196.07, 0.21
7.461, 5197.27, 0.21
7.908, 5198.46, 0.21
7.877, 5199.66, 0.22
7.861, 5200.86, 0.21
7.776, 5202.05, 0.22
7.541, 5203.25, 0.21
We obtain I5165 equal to 7.866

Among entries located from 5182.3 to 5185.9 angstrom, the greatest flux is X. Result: 7.344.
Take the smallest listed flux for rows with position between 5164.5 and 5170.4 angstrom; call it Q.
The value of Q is 5.717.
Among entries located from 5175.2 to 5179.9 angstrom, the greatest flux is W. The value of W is 8.066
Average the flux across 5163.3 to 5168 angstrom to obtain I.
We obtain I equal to 7.72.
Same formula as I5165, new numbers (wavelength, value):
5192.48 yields 7.964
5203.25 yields 7.541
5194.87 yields 7.683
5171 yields 6.992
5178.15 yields 7.712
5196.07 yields 7.884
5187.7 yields 7.687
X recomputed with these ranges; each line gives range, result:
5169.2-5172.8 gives 7.058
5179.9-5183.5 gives 7.814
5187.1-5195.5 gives 7.964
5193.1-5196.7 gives 7.884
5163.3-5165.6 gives 7.96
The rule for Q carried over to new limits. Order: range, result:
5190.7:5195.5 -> 7.092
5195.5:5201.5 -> 7.461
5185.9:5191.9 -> 6.695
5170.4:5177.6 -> 5.393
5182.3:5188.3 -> 4.965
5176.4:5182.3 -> 7.518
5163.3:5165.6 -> 7.866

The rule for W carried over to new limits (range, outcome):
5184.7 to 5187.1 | 6.695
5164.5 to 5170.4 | 8.069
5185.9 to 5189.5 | 7.881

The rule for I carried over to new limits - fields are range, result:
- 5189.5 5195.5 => 7.52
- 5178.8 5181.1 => 7.95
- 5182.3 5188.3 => 6.52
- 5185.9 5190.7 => 7.34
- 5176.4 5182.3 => 7.77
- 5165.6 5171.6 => 6.87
